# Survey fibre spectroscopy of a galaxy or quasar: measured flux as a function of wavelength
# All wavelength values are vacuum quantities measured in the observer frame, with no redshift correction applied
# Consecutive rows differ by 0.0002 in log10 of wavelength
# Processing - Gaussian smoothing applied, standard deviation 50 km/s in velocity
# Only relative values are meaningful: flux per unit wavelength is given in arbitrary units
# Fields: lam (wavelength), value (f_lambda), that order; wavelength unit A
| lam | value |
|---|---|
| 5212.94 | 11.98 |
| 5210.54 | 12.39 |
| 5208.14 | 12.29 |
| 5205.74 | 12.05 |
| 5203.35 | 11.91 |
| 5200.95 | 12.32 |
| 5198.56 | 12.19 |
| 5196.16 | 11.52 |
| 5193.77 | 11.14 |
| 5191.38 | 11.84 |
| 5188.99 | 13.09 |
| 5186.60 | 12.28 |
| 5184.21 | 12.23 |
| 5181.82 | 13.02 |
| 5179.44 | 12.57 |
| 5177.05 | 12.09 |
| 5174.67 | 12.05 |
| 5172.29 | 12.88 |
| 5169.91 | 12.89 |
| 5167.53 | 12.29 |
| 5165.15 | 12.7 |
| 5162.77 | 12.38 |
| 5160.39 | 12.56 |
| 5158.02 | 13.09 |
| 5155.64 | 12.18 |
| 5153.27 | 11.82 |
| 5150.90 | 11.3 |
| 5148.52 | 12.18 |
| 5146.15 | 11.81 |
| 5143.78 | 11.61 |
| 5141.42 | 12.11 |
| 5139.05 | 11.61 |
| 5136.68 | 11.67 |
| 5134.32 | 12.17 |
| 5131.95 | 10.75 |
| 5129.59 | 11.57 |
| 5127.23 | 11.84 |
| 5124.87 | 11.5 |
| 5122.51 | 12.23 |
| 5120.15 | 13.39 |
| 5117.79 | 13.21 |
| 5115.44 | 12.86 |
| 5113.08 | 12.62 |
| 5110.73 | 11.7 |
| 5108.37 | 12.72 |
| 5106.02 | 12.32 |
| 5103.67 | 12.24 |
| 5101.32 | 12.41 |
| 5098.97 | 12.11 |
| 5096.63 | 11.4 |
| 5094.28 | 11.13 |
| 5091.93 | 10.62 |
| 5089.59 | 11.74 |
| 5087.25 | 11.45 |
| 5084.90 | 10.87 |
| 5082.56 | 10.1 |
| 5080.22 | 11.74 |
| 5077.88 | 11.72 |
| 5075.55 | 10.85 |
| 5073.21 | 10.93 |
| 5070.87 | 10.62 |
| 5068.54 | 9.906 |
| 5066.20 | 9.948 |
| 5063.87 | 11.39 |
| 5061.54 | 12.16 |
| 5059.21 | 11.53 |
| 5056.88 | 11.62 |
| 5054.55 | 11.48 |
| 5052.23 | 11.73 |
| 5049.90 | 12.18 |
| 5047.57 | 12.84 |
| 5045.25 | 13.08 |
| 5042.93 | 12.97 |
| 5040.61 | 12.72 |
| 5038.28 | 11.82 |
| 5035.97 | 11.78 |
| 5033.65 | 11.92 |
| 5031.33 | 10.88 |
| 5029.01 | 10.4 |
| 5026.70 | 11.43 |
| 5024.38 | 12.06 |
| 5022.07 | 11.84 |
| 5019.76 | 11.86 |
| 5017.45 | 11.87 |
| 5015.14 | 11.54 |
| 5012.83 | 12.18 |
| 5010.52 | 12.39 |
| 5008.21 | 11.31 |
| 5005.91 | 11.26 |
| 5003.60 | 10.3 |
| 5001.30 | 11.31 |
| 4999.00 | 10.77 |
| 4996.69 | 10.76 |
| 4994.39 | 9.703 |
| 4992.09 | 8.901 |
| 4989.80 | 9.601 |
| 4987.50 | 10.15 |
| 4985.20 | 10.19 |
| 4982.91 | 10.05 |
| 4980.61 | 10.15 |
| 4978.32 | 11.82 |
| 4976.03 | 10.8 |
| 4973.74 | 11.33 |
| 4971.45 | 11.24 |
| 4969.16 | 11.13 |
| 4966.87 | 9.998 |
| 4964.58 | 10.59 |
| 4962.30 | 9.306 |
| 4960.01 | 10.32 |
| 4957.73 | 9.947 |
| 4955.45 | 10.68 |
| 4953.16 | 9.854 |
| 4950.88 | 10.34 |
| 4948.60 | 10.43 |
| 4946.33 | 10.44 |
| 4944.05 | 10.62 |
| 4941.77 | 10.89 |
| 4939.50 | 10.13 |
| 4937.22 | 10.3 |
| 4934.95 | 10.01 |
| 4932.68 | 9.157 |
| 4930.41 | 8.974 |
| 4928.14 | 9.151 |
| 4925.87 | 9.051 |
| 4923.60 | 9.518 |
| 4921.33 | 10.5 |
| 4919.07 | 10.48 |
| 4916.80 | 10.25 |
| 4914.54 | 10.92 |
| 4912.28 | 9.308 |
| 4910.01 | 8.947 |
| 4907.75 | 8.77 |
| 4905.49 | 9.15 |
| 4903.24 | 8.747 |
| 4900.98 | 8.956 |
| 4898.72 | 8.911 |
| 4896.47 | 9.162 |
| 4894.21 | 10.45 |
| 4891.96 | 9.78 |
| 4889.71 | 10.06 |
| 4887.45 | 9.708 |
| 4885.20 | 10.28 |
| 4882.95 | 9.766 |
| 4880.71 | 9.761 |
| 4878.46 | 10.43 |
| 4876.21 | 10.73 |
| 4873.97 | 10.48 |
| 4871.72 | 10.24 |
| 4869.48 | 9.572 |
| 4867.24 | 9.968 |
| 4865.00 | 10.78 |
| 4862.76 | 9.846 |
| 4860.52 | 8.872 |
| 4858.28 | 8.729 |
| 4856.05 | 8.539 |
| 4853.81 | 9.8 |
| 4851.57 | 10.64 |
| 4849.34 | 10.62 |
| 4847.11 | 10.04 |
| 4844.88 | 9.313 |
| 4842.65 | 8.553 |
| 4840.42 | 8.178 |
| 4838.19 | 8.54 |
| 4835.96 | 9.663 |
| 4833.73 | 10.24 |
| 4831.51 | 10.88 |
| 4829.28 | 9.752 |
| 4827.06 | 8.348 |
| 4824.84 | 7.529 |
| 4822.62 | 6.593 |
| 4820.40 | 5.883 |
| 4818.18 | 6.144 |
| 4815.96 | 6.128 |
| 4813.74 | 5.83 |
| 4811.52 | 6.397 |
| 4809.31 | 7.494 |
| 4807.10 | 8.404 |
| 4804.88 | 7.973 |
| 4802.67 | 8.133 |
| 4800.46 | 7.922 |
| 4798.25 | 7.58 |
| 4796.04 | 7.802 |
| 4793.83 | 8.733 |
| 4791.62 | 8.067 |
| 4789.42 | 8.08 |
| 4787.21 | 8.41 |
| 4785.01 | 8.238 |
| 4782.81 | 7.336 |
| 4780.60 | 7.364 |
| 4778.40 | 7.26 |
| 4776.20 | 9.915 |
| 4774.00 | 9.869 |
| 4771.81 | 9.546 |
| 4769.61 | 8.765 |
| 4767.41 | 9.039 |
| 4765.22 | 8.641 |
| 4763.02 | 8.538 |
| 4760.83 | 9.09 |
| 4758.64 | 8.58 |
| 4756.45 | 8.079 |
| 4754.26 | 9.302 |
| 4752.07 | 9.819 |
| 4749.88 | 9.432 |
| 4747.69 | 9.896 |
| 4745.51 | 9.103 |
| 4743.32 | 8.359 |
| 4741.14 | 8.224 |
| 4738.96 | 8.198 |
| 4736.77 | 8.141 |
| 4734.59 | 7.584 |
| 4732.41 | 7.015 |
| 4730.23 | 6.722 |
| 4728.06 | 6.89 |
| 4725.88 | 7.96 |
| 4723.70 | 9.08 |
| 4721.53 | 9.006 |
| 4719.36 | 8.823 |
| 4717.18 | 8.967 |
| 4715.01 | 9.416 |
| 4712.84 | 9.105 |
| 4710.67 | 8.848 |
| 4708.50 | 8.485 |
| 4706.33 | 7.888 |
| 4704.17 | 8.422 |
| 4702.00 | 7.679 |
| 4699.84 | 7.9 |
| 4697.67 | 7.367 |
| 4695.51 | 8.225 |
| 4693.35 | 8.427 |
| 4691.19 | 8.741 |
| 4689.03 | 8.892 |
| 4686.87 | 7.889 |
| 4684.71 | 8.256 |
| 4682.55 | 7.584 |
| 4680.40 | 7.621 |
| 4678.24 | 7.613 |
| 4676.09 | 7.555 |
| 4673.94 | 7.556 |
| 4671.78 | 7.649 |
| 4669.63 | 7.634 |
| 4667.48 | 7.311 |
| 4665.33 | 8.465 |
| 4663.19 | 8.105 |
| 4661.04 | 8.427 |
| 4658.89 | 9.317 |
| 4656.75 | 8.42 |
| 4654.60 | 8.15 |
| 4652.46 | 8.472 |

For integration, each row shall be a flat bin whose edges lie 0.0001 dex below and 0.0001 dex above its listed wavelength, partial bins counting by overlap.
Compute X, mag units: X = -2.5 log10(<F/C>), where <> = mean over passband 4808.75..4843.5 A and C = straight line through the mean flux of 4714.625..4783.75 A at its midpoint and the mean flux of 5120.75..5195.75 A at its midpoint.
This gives 0.17 mag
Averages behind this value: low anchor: 8.56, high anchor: 12.1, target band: 7.89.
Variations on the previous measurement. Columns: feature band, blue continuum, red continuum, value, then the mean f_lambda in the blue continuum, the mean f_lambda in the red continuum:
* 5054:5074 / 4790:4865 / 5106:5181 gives 0.02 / 8.44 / 12.2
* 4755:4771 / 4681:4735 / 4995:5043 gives 0.01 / 8.21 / 11.5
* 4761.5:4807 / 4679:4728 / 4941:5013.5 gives 0.08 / 8.35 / 10.6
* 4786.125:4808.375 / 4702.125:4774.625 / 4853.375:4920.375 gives 0.12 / 8.61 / 9.71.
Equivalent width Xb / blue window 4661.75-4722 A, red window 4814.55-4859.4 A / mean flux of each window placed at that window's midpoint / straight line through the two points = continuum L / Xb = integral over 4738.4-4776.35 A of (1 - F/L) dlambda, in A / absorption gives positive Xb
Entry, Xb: -2.69 A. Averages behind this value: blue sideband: 8.19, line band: 9.01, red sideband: 8.69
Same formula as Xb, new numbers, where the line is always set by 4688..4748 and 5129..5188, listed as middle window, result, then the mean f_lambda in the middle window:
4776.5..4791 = 1.60 A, 7.91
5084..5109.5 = -0.24 A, 11.7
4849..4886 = -1.18 A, 9.93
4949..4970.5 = 0.35 A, 10.3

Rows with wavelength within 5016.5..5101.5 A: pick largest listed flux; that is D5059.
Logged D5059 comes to 13.08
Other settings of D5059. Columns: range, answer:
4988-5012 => 12.39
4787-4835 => 10.88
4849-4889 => 10.78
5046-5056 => 12.84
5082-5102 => 12.41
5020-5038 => 12.06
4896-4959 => 10.92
